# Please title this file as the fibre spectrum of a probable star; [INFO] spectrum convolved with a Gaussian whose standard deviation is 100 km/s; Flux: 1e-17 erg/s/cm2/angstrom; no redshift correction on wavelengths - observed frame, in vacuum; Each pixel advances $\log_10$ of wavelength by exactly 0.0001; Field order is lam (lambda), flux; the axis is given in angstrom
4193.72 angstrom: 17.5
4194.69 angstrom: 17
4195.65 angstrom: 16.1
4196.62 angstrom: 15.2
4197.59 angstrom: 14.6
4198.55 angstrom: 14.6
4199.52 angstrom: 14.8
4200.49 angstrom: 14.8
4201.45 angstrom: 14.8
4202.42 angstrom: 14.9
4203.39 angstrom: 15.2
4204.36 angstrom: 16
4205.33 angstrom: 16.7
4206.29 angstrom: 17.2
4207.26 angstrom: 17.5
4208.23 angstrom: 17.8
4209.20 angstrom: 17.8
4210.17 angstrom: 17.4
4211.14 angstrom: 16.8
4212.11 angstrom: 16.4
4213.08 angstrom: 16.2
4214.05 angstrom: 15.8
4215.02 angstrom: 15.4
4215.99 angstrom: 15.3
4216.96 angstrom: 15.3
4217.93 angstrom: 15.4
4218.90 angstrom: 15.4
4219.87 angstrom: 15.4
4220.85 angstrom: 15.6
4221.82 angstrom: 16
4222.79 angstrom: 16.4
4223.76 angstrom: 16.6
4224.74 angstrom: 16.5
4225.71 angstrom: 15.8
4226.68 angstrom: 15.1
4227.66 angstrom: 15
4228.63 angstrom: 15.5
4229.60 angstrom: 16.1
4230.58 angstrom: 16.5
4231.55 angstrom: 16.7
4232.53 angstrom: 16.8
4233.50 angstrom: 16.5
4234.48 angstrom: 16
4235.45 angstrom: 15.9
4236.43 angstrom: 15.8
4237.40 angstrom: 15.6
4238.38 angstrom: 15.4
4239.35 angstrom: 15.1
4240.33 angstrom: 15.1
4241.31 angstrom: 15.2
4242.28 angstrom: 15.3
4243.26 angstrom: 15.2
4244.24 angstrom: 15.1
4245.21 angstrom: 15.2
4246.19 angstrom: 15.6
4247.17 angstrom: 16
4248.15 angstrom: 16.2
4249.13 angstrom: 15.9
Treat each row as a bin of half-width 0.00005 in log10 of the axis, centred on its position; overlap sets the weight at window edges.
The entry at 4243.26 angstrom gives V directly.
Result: 15.2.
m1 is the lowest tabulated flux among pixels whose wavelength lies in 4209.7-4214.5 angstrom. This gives 15.8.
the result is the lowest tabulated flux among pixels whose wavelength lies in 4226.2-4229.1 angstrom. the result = 15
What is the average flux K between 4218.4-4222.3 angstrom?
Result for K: 15.6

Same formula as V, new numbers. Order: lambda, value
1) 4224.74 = 16.5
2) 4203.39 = 15.2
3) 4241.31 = 15.2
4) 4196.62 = 15.2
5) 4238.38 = 15.4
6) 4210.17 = 17.4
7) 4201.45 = 14.8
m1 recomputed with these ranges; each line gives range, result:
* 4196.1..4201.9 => 14.6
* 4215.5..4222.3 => 15.3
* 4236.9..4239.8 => 15.1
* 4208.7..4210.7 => 17.4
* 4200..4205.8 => 14.8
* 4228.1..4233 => 15.5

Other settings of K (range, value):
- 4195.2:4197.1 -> 15.6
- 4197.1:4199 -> 14.6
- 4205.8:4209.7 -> 17.6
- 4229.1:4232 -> 16.4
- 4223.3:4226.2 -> 16.3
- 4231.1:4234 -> 16.6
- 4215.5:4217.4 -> 15.3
